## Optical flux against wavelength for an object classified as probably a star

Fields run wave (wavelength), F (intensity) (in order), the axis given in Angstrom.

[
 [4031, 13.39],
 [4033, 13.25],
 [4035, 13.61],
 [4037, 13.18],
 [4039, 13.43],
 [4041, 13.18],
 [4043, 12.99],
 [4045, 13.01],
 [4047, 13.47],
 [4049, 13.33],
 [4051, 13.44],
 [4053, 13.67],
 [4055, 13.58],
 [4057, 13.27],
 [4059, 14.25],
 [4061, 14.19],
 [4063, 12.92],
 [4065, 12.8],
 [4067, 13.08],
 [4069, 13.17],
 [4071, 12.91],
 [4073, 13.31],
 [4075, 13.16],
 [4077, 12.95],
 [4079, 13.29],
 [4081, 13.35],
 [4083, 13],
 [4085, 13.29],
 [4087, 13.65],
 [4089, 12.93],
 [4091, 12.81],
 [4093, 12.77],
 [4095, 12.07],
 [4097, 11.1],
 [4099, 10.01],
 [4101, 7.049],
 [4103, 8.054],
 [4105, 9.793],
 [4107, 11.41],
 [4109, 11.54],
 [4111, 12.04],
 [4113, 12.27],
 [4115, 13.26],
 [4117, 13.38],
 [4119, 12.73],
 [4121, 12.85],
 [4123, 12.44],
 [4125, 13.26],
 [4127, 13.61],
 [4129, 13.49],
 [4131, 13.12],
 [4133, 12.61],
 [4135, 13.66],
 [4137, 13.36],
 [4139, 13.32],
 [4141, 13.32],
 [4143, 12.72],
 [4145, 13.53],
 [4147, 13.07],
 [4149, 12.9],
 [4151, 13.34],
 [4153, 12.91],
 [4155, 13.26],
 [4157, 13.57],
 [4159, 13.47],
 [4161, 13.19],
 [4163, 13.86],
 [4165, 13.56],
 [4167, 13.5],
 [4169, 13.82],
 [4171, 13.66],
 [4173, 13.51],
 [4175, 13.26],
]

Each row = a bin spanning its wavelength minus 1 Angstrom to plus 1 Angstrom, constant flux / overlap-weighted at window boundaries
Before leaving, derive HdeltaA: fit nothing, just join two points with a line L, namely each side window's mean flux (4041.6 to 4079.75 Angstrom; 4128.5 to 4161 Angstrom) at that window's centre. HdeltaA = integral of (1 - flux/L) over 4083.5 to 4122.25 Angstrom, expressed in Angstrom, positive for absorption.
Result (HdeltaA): 4.4 Angstrom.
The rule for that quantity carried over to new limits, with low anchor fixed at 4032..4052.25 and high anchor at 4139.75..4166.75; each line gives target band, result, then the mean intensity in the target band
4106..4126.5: 1.2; 12.5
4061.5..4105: 3.5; 12.2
